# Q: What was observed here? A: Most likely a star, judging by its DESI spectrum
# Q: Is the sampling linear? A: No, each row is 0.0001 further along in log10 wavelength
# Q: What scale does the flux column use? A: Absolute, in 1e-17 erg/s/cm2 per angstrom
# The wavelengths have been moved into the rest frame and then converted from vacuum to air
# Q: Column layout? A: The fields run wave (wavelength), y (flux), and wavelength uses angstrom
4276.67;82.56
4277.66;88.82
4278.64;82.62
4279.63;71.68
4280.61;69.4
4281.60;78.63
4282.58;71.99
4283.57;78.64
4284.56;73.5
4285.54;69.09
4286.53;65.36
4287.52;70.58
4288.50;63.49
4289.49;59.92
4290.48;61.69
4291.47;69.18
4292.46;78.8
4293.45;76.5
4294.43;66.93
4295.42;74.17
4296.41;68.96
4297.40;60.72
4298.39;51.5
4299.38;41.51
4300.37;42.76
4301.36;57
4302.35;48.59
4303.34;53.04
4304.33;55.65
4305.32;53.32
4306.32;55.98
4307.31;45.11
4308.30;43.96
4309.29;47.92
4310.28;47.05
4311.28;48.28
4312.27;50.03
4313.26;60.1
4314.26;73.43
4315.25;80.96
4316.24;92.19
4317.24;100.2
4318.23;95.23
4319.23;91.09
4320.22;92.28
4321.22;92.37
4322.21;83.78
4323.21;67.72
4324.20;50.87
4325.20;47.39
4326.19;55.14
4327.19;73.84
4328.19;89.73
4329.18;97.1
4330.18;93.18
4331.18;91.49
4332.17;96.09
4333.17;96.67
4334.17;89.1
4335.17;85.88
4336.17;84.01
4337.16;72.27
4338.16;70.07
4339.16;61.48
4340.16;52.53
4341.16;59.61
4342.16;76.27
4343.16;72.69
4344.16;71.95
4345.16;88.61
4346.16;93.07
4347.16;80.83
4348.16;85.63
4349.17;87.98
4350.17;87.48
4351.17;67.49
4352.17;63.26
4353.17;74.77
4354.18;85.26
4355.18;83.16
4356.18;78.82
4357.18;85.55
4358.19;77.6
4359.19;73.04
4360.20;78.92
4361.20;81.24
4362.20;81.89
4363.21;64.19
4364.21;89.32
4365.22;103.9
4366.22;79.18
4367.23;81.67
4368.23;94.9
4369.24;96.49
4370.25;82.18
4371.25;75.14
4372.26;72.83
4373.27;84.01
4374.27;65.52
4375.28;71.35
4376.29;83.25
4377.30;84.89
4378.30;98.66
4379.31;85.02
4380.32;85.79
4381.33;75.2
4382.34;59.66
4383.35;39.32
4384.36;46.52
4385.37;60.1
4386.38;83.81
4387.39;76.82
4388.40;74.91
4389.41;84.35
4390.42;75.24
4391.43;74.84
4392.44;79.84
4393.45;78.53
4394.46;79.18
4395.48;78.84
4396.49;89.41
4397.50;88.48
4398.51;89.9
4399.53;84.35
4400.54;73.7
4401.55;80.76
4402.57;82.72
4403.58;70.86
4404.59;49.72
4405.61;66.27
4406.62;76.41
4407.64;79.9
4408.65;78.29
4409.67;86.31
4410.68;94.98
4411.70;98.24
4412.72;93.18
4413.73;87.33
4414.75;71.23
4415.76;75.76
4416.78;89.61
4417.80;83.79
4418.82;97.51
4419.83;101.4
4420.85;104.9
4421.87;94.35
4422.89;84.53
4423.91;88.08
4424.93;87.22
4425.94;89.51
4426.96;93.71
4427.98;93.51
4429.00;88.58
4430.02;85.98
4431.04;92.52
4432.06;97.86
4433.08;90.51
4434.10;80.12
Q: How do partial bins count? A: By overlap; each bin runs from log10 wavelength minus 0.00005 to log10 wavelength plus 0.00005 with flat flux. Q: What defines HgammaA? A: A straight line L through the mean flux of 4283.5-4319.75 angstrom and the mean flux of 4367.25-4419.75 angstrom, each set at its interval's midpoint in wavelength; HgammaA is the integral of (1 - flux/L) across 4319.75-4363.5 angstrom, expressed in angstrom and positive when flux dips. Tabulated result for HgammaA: -4.76 angstrom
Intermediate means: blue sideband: 64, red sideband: 79.4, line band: 78.3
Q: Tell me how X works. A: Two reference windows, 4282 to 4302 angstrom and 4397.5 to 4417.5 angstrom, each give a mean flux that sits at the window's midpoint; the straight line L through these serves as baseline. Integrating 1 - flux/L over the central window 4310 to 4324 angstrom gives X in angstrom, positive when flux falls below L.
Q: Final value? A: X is -1.7 angstrom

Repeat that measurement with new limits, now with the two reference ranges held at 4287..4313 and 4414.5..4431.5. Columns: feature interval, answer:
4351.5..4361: -0.7 angstrom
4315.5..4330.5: -4.2 angstrom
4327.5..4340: -3.5 angstrom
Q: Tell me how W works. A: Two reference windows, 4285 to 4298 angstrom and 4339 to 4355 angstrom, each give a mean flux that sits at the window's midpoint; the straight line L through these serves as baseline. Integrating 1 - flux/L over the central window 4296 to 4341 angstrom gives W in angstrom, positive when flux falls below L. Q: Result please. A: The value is 1.9 angstrom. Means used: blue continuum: 68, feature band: 69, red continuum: 76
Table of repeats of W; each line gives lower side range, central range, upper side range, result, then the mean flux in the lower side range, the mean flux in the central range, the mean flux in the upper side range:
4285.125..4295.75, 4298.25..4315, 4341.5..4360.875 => 4.59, 68.6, 51.9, 79.4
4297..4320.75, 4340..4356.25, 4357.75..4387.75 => -1.31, 62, 77.5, 77.7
